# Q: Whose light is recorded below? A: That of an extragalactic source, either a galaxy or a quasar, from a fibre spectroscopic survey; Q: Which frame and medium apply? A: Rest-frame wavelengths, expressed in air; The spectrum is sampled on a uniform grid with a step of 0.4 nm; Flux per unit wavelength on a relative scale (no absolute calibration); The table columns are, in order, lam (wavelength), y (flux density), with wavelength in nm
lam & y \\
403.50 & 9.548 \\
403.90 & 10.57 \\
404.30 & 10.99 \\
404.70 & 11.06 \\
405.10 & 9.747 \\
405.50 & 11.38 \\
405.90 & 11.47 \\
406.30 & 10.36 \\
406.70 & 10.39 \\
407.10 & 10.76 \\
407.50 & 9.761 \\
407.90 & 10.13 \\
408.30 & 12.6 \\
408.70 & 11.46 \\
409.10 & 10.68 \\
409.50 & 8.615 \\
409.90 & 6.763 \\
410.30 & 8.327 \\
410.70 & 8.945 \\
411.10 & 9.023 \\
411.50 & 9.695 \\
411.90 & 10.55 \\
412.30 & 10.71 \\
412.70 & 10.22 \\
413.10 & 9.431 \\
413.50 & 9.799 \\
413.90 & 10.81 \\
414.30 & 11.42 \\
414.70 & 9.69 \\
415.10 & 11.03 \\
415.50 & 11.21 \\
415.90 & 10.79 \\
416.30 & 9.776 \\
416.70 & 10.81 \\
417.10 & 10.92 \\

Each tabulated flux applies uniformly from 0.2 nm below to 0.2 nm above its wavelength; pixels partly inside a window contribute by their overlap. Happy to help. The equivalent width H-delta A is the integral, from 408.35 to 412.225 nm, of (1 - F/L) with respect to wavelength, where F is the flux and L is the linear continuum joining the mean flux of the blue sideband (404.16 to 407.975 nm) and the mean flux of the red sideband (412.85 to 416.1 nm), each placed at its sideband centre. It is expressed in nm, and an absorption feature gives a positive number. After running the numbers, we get 0.39 nm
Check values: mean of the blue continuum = 10.6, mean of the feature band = 9.51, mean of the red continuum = 10.5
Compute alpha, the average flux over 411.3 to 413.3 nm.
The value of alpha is 10.1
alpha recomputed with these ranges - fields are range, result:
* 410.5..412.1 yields 9.55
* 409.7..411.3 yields 8.26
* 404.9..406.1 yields 10.9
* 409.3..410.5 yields 7.9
